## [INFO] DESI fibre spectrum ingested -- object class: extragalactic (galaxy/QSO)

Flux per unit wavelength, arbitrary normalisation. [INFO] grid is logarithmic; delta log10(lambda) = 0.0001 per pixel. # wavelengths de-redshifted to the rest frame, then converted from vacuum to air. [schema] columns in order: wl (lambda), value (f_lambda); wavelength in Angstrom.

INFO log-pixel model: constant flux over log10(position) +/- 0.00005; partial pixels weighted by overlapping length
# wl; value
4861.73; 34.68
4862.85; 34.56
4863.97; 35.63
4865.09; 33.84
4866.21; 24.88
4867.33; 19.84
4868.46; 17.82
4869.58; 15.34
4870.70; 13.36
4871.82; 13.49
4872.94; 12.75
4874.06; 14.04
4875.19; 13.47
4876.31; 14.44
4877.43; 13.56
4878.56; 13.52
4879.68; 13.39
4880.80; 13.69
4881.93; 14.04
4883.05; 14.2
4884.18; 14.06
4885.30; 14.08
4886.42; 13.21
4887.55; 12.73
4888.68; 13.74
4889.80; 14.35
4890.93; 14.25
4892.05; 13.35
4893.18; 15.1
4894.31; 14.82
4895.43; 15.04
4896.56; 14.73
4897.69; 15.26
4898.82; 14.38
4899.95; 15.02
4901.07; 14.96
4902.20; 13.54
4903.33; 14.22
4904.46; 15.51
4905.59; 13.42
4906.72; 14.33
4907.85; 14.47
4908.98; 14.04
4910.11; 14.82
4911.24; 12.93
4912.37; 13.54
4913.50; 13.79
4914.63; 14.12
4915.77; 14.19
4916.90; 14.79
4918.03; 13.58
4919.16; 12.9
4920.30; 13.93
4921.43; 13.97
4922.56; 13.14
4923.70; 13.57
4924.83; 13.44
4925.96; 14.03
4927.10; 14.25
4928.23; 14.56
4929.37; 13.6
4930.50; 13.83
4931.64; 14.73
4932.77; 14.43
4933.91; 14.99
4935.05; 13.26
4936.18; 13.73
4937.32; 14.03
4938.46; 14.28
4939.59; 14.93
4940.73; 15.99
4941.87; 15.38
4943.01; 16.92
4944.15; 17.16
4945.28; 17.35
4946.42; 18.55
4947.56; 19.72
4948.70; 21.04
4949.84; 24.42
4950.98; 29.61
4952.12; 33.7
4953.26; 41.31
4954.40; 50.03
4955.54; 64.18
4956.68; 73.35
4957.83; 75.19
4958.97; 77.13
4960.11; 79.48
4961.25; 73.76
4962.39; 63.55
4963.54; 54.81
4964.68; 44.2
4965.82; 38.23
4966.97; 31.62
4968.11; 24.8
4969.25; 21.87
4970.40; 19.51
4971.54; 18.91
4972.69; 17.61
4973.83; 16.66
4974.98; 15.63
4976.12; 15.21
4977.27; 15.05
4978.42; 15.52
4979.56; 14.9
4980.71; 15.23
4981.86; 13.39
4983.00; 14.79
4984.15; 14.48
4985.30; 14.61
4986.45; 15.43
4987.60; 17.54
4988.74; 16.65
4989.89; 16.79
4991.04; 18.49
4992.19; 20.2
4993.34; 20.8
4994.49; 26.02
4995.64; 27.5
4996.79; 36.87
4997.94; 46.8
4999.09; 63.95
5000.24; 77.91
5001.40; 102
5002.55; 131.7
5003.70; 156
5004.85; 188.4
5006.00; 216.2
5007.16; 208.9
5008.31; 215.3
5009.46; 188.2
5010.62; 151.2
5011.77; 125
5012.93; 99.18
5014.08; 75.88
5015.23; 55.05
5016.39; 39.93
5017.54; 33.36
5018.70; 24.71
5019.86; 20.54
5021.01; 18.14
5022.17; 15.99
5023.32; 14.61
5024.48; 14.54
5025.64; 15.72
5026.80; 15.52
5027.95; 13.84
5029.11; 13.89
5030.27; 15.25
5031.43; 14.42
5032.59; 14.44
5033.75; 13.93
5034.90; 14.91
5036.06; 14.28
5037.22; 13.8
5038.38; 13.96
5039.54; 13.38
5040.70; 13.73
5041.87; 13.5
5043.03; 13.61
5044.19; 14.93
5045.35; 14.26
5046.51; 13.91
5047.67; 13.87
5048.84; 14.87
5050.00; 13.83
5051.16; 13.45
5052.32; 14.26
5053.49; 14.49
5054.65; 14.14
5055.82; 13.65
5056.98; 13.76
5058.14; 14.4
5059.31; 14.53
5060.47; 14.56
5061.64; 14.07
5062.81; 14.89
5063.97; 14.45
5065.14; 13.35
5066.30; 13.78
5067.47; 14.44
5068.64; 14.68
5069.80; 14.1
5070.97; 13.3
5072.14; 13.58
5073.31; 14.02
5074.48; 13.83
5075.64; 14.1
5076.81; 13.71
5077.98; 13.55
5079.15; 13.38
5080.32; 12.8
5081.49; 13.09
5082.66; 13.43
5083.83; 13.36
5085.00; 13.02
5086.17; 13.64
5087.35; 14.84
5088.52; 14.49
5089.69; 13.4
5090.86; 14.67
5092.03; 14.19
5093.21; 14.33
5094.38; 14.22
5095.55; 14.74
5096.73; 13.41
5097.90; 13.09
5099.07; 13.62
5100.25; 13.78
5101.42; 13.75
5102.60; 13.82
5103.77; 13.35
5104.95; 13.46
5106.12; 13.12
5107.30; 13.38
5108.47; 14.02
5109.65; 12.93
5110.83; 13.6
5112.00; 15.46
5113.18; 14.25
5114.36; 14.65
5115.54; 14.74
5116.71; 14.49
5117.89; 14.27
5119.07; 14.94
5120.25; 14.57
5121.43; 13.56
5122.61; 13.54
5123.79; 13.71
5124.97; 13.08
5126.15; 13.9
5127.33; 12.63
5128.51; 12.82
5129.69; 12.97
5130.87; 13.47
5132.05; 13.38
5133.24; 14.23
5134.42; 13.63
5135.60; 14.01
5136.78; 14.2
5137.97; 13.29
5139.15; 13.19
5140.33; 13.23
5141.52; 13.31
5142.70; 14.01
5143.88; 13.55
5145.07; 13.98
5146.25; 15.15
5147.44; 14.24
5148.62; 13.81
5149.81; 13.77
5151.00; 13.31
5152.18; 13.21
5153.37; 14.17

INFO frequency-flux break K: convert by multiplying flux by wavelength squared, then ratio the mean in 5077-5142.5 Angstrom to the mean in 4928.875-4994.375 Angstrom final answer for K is 0.5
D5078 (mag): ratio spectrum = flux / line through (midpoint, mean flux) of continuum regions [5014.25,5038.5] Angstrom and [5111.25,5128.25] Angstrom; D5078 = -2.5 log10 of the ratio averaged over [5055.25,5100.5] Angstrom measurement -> 0.22 mag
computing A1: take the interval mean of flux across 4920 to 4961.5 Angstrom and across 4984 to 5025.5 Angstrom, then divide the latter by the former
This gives 2.6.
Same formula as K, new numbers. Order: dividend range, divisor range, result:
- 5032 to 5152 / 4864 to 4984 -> 0.70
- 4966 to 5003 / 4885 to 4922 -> 2.13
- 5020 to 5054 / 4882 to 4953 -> 0.99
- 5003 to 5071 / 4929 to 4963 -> 1.31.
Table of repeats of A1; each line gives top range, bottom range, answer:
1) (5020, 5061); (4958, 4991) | 0.50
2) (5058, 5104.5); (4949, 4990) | 0.42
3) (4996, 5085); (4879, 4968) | 1.75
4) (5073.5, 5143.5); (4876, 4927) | 0.98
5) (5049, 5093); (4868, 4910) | 0.98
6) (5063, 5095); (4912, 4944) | 0.97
